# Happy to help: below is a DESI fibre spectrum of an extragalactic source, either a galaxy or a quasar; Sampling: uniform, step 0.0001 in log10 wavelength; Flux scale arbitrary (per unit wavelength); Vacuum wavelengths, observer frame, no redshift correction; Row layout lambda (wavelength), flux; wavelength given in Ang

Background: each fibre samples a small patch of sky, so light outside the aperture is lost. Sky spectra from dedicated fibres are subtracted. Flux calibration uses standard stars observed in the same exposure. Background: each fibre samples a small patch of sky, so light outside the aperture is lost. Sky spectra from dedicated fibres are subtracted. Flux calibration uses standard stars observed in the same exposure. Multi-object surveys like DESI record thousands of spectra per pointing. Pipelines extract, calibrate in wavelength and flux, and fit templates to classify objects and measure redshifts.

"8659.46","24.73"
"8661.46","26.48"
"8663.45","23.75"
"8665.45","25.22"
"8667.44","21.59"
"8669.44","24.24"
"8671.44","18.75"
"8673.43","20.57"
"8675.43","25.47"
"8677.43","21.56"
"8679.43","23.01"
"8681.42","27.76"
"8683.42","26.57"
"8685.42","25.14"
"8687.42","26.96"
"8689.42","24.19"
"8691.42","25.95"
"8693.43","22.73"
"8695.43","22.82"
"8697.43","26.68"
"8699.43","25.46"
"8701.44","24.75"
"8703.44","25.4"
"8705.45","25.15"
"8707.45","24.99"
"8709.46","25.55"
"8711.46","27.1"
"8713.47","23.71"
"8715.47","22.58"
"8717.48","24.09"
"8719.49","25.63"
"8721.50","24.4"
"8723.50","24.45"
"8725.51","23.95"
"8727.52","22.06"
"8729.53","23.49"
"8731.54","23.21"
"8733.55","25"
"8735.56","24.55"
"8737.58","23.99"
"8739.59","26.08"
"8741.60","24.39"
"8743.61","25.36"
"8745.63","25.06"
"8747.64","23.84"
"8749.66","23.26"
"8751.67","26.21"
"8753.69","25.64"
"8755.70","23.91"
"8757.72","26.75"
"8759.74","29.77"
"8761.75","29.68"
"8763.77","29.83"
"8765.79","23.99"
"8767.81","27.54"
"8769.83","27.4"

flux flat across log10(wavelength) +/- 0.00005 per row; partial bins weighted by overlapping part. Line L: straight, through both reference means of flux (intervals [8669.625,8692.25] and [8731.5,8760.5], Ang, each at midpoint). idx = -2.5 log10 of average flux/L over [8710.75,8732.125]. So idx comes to 0.033 mag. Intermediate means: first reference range 24.2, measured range 24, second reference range 25.2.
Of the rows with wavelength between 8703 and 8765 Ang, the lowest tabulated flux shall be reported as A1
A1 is 22.06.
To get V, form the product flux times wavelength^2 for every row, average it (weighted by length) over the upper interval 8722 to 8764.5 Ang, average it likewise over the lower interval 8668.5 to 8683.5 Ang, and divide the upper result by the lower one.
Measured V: 1.10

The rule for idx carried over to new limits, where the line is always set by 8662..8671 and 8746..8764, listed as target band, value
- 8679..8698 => -0.04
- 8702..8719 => 0.00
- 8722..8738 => 0.07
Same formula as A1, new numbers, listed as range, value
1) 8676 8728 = 21.56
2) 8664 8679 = 18.75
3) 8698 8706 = 24.75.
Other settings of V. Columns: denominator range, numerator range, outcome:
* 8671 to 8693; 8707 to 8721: 1.03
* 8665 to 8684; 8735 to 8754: 1.08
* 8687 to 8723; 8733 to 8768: 1.05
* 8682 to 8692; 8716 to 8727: 0.95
